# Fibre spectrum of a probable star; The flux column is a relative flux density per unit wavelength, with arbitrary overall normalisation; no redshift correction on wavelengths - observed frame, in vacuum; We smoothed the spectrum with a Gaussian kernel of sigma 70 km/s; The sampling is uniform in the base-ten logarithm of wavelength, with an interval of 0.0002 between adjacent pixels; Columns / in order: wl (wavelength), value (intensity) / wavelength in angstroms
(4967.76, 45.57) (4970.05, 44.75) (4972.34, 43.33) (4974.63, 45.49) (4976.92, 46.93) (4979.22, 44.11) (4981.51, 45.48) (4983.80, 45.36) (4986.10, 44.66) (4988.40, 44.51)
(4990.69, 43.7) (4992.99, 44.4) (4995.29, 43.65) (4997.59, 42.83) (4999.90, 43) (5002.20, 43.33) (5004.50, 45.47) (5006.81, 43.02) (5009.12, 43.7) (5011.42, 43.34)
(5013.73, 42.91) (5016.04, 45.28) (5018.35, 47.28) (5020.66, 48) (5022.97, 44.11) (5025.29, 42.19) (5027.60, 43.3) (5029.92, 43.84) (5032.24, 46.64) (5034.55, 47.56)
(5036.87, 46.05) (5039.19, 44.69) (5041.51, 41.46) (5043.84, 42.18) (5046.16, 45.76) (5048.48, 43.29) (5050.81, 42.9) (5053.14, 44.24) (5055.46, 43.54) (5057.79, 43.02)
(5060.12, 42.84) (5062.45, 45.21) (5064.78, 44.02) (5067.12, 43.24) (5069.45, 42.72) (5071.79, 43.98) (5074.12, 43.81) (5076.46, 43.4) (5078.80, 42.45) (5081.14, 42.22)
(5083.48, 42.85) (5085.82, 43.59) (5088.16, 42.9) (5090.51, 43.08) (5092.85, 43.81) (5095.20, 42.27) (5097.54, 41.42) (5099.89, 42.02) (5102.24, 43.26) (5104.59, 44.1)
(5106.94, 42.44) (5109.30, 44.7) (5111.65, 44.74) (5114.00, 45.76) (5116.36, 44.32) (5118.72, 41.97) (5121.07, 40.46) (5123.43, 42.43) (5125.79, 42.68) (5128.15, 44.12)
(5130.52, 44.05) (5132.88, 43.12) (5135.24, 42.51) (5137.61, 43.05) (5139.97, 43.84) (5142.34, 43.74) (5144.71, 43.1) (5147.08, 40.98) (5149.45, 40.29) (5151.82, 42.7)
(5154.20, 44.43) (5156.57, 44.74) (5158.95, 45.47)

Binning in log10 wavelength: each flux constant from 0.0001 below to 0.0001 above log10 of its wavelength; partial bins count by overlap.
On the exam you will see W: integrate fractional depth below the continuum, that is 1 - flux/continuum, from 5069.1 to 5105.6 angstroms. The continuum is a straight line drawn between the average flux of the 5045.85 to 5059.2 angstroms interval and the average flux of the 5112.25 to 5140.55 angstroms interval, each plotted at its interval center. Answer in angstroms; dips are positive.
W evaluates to 0.4 angstroms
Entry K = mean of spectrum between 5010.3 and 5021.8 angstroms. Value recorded 45.4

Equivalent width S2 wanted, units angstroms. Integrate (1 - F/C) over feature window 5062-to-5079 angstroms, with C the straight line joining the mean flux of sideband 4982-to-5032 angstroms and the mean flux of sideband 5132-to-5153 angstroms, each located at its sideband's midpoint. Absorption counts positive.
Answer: -0.1 angstroms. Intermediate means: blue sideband 44.2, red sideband 42.6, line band 43.6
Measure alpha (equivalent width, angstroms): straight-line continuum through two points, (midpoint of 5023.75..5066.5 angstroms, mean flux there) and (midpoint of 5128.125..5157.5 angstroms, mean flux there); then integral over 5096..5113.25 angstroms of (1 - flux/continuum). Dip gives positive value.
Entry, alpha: 0.1 angstroms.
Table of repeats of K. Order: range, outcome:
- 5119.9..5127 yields 41.9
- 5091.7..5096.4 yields 43.1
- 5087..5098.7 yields 42.7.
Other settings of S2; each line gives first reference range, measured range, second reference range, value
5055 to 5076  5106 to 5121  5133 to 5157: -0.2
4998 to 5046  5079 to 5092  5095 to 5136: 0.2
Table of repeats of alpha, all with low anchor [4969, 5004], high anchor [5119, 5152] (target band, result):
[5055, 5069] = 0.0 angstroms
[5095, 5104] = 0.1 angstroms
